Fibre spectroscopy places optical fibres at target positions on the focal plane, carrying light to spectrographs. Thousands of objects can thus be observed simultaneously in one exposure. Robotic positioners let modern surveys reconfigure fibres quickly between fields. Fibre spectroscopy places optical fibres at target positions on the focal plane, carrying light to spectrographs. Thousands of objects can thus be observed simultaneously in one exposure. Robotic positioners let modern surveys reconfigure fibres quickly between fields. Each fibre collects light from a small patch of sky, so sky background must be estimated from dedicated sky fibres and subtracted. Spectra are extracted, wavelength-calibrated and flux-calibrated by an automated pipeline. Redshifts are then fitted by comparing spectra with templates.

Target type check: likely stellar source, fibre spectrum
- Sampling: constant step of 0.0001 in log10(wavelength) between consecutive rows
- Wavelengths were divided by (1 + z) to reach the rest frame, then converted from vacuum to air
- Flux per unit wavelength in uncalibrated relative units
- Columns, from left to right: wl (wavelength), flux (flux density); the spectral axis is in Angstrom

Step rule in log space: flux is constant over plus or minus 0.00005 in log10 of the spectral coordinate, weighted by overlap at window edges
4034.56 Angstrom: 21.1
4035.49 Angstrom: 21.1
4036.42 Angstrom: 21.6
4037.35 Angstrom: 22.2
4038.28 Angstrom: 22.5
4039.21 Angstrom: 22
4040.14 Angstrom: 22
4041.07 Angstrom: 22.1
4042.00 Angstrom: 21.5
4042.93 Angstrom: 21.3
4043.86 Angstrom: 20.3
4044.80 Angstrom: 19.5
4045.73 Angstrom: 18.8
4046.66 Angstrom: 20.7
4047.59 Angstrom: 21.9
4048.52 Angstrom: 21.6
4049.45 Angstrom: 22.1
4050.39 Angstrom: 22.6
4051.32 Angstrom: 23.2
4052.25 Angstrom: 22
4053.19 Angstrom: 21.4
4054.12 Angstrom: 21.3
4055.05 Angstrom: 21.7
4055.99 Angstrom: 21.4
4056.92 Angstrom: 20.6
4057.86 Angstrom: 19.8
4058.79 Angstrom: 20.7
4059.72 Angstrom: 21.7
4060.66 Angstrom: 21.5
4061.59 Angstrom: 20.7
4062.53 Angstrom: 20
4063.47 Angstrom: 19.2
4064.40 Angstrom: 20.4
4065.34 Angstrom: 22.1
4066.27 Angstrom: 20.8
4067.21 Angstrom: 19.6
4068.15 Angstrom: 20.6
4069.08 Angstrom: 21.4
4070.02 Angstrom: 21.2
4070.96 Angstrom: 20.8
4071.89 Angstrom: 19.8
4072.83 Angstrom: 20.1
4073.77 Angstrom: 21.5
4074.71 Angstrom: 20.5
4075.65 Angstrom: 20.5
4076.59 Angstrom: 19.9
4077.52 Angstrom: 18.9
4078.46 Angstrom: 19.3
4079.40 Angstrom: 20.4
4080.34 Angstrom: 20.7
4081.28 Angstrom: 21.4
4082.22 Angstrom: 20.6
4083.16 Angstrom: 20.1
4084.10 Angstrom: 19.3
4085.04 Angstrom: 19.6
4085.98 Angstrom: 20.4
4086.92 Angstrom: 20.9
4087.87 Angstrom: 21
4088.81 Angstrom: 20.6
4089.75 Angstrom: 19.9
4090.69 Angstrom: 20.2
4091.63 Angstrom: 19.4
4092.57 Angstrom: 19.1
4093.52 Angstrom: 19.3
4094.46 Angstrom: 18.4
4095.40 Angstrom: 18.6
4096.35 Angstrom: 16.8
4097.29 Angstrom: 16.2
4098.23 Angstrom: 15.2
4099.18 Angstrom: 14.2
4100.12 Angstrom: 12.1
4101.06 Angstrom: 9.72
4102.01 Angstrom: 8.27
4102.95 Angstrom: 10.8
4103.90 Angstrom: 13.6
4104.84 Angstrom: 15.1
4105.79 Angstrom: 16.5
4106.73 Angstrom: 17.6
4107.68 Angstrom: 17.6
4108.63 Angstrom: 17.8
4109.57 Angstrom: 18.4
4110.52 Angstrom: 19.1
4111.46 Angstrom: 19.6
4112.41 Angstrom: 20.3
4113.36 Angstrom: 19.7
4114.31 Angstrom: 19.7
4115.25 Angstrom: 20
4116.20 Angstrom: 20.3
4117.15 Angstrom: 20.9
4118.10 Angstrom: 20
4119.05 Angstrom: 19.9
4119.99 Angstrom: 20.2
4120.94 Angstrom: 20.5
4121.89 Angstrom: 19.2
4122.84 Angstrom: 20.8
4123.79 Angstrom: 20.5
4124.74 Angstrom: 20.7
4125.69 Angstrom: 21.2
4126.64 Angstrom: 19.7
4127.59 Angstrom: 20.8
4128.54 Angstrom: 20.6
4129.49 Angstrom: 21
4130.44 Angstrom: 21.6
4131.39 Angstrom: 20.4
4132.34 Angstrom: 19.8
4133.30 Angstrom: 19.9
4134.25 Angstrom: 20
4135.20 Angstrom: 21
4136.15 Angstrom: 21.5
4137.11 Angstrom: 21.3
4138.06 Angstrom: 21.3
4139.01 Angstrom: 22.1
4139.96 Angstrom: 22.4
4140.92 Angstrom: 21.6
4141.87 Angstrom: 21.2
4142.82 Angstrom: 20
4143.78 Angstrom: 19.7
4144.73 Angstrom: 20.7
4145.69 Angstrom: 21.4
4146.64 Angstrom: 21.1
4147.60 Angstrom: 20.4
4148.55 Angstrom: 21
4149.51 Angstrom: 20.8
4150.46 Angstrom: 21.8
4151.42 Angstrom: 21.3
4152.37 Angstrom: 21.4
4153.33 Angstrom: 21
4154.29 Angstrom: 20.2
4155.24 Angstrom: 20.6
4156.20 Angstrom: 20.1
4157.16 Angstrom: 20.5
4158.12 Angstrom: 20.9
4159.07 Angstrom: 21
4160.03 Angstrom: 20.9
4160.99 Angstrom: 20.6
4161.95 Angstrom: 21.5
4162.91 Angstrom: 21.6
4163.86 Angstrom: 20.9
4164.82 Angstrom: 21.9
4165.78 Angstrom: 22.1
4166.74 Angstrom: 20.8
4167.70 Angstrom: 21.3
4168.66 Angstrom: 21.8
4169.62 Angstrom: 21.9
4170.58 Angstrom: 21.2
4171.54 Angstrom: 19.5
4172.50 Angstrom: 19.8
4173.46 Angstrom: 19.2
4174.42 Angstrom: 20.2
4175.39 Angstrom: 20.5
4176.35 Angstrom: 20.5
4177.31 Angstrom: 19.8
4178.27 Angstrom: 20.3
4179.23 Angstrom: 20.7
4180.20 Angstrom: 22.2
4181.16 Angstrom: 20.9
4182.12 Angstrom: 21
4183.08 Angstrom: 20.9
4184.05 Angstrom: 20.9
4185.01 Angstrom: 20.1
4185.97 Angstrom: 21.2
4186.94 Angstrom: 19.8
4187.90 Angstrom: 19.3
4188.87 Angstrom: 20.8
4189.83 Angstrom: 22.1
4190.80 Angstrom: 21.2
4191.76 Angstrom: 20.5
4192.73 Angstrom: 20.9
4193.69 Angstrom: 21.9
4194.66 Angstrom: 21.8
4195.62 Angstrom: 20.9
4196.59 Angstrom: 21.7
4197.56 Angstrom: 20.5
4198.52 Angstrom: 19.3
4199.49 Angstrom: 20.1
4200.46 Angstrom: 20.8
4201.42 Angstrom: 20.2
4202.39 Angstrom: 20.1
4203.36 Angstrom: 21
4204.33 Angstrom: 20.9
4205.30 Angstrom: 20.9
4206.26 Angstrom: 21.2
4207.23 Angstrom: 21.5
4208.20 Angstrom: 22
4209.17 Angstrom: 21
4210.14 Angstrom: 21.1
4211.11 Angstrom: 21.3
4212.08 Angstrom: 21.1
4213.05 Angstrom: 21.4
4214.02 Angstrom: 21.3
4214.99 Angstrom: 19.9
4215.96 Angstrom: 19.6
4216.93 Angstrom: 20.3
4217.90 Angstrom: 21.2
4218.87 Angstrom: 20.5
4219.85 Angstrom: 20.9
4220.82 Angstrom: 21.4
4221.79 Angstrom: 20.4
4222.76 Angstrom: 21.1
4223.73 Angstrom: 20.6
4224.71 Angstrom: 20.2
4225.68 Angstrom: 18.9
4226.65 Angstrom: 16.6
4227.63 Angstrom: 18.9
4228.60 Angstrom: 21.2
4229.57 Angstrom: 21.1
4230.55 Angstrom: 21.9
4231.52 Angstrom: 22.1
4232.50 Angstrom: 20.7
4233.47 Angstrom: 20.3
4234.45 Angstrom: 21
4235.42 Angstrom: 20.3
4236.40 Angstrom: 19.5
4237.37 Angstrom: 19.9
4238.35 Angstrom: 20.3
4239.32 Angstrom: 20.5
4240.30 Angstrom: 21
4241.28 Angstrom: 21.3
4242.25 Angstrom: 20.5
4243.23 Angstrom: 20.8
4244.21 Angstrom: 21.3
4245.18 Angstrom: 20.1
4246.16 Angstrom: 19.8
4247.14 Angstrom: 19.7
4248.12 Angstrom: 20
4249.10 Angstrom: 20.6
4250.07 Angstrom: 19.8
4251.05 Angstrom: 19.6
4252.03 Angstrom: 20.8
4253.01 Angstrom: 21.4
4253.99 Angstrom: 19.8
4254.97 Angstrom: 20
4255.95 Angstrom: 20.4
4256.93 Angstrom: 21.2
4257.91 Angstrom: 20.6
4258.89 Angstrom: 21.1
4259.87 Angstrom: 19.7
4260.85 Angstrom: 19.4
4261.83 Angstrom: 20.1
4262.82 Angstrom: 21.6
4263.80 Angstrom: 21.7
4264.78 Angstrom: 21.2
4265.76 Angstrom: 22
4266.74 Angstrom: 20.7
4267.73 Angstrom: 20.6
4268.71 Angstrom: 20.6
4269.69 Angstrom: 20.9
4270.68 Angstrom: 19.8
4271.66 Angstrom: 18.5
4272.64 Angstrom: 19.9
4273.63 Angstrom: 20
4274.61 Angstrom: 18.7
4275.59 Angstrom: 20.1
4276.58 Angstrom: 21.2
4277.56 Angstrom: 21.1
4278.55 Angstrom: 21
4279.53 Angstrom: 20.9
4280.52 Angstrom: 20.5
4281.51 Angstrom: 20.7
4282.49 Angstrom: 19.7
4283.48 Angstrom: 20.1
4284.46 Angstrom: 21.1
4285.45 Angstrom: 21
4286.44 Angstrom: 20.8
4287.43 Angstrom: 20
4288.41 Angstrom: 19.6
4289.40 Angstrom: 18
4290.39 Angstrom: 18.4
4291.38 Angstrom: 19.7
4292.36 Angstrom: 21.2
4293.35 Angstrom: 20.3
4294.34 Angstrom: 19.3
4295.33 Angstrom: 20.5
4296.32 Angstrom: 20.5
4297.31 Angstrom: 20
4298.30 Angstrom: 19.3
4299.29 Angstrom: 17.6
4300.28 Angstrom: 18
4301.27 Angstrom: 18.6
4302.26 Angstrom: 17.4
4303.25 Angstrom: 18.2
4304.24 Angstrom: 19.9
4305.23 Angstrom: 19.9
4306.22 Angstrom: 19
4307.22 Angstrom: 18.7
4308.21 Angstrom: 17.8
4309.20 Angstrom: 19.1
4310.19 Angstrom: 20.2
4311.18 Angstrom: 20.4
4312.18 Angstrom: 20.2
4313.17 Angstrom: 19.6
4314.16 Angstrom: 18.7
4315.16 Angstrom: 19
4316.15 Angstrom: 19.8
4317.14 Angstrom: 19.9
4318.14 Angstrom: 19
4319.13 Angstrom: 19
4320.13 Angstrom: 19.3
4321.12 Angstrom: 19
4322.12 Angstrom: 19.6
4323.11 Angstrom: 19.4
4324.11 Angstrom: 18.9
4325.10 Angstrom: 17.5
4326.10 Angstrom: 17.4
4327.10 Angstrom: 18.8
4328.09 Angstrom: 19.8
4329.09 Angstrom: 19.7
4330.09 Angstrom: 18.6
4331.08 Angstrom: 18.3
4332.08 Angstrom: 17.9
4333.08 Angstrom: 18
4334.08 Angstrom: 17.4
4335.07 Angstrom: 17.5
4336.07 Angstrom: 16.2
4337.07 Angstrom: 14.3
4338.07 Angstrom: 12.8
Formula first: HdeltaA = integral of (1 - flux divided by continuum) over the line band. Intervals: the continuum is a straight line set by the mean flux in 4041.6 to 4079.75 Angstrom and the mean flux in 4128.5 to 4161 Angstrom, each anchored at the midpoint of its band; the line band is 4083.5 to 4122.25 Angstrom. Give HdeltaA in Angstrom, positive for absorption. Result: 5.4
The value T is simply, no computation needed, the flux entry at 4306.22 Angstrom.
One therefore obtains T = 19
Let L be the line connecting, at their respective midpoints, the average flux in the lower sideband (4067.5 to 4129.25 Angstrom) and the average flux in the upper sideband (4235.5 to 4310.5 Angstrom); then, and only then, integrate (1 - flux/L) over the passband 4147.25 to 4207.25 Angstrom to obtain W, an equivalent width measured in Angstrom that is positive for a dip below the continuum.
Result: -4.3 Angstrom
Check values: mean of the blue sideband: 18.9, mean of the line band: 20.8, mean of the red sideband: 20.1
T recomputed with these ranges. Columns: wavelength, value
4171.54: 19.5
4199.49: 20.1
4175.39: 20.5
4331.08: 18.3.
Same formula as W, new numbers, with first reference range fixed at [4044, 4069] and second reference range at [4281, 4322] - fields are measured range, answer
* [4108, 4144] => 0.3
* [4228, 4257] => -1.0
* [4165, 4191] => -0.7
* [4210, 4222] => -0.5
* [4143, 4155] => -0.3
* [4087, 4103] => 3.1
